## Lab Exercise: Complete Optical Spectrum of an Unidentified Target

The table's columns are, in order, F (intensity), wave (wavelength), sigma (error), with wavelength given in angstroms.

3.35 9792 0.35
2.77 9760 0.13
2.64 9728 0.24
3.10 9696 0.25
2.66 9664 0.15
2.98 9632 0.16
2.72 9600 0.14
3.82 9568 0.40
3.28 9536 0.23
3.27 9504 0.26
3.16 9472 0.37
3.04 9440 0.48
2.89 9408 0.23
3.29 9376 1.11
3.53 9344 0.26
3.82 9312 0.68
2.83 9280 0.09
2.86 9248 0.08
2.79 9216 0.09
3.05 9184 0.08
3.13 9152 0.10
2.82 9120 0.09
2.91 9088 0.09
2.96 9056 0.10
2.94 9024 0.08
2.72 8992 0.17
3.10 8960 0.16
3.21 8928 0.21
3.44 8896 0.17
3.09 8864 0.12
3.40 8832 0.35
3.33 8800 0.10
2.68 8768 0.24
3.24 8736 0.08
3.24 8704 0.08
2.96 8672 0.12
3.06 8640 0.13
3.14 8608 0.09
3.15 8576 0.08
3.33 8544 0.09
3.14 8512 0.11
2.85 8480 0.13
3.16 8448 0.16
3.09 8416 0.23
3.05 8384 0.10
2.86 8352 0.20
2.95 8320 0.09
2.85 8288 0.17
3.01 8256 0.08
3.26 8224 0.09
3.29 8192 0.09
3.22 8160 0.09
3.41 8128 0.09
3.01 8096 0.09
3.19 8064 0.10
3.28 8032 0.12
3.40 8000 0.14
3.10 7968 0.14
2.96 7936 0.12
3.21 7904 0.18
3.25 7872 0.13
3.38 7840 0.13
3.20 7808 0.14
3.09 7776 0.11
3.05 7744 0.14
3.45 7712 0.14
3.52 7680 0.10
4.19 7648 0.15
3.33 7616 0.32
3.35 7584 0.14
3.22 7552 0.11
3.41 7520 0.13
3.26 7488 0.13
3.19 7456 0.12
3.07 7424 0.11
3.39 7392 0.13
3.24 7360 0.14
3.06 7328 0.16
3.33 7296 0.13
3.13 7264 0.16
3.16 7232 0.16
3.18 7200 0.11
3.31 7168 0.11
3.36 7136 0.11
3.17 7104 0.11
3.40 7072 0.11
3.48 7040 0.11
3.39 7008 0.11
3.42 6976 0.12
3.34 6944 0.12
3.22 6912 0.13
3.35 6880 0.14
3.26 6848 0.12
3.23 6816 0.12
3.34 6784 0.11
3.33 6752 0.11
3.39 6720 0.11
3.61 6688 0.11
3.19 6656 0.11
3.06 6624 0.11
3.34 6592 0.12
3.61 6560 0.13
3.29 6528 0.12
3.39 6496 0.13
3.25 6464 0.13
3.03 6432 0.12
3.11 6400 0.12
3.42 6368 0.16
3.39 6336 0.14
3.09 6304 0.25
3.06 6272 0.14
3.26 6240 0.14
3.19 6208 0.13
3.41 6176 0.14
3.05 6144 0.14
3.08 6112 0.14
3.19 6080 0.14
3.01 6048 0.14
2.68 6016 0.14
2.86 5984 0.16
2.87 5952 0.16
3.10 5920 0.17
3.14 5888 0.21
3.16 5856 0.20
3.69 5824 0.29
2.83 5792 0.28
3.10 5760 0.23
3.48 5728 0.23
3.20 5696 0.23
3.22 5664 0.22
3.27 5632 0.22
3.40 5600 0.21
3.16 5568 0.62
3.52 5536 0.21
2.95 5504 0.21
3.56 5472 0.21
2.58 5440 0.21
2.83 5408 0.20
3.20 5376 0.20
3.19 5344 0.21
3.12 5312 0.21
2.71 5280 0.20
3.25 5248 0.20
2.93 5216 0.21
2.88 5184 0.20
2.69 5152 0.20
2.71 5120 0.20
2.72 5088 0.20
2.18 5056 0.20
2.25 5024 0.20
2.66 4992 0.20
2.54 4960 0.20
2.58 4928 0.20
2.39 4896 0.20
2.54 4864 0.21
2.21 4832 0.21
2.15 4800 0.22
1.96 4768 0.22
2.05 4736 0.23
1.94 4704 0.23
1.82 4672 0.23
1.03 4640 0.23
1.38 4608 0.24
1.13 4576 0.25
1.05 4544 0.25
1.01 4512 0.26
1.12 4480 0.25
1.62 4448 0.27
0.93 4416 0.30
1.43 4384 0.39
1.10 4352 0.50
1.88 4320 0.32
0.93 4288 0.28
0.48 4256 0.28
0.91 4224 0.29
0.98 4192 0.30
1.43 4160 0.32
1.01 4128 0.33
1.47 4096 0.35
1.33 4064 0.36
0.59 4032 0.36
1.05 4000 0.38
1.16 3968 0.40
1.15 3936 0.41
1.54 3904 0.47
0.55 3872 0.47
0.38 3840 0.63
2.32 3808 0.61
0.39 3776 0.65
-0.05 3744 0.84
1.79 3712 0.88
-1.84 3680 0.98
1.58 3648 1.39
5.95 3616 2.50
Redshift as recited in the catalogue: 0.17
